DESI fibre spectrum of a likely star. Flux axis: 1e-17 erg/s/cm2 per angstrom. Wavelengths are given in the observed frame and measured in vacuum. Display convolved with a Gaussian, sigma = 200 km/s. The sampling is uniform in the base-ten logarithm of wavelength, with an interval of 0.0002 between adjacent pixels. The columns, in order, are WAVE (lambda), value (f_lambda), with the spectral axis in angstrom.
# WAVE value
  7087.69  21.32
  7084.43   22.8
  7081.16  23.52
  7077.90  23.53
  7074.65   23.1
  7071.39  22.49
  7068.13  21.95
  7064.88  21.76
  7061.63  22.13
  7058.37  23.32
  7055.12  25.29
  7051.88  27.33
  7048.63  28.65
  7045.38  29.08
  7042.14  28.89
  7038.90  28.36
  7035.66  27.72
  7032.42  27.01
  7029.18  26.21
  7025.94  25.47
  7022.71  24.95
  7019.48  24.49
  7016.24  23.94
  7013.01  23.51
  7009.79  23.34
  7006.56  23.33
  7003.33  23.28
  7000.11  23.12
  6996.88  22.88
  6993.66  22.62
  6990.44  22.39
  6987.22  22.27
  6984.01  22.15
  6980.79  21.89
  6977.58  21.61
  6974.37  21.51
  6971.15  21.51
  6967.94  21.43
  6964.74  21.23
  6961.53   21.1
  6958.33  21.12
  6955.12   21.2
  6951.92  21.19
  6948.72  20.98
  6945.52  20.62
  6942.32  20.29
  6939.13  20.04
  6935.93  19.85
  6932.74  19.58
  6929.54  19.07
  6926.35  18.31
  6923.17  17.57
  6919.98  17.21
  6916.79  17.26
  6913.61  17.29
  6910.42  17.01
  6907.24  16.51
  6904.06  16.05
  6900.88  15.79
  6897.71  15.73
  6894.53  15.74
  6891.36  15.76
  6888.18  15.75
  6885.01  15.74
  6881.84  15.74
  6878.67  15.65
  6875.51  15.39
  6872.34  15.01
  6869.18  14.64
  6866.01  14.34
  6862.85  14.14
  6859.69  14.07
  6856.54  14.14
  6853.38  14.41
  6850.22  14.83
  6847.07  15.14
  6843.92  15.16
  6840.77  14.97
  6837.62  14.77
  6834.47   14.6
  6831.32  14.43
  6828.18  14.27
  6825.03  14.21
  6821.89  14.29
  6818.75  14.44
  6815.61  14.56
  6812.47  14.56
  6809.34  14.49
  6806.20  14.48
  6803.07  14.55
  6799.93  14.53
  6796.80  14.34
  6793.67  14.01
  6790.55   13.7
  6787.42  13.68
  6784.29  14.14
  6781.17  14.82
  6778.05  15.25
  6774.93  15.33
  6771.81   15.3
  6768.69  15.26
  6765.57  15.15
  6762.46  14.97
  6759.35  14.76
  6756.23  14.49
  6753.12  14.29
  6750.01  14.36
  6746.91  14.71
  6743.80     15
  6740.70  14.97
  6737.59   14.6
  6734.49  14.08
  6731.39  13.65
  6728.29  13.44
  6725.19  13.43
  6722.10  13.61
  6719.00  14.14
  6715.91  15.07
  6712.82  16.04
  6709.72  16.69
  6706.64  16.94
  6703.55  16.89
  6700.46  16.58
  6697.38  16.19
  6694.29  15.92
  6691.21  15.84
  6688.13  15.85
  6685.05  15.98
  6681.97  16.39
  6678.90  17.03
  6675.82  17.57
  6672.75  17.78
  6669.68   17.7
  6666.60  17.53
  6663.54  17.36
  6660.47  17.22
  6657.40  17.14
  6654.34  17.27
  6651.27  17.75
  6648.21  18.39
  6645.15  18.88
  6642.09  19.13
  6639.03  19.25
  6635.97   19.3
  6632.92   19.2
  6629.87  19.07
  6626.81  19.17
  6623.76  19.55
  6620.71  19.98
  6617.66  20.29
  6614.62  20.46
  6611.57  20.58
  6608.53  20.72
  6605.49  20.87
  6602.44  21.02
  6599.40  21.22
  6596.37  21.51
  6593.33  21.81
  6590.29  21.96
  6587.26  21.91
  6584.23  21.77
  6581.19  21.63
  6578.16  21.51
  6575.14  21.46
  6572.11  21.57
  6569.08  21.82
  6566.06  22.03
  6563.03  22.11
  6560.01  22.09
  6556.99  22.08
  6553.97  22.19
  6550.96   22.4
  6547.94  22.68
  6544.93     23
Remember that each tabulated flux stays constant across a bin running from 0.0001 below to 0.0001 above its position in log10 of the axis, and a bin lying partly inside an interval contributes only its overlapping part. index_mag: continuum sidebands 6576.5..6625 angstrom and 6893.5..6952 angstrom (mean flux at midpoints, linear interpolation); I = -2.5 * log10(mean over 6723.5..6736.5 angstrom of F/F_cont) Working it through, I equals 0.41 mag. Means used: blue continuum 21.1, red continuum 18.2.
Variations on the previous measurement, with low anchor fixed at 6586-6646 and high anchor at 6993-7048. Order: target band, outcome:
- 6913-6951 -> 0.258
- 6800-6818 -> 0.484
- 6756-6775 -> 0.420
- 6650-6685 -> 0.208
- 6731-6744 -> 0.445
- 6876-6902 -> 0.444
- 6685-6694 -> 0.314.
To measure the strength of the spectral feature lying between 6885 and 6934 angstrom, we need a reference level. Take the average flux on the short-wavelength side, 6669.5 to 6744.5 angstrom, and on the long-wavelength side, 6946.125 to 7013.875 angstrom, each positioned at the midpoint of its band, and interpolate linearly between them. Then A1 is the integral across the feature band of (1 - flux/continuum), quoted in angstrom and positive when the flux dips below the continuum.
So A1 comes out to 8.4 angstrom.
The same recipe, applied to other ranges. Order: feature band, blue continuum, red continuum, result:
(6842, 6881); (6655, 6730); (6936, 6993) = 9.3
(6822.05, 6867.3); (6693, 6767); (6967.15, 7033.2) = 9.7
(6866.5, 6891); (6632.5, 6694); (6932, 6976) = 5.7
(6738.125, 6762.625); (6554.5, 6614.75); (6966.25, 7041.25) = 8.5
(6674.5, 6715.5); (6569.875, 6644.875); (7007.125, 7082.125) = 9.7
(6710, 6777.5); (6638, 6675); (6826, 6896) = 8.1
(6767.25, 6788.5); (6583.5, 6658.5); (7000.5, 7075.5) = 6.8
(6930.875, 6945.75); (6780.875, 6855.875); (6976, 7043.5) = 0.4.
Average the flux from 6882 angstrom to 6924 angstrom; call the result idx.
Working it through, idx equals 16.4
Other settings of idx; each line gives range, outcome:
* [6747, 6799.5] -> 14.6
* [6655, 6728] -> 16.3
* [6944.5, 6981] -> 21.3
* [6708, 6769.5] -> 14.6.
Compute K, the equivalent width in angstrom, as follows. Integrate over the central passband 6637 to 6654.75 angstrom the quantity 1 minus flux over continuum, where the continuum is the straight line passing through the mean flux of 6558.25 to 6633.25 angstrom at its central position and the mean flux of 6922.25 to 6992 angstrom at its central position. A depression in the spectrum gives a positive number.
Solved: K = 2.1 angstrom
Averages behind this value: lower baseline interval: 21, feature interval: 18.5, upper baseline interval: 20.8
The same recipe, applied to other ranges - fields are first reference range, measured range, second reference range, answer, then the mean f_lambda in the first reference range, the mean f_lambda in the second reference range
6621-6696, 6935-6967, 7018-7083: 3.5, 17.8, 25.3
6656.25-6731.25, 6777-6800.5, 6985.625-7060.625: 5.6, 16.1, 25.1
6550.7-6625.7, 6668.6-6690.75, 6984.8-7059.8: 5.3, 21.4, 25.1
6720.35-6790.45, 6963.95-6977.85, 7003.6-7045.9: 1.2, 14.5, 25.7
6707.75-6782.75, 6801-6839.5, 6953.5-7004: 5.8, 14.7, 21.9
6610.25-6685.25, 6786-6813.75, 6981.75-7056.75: 9.0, 18.4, 25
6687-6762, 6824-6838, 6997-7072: 3.1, 15.1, 25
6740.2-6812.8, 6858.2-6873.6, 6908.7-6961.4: 2.5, 14.6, 19.3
